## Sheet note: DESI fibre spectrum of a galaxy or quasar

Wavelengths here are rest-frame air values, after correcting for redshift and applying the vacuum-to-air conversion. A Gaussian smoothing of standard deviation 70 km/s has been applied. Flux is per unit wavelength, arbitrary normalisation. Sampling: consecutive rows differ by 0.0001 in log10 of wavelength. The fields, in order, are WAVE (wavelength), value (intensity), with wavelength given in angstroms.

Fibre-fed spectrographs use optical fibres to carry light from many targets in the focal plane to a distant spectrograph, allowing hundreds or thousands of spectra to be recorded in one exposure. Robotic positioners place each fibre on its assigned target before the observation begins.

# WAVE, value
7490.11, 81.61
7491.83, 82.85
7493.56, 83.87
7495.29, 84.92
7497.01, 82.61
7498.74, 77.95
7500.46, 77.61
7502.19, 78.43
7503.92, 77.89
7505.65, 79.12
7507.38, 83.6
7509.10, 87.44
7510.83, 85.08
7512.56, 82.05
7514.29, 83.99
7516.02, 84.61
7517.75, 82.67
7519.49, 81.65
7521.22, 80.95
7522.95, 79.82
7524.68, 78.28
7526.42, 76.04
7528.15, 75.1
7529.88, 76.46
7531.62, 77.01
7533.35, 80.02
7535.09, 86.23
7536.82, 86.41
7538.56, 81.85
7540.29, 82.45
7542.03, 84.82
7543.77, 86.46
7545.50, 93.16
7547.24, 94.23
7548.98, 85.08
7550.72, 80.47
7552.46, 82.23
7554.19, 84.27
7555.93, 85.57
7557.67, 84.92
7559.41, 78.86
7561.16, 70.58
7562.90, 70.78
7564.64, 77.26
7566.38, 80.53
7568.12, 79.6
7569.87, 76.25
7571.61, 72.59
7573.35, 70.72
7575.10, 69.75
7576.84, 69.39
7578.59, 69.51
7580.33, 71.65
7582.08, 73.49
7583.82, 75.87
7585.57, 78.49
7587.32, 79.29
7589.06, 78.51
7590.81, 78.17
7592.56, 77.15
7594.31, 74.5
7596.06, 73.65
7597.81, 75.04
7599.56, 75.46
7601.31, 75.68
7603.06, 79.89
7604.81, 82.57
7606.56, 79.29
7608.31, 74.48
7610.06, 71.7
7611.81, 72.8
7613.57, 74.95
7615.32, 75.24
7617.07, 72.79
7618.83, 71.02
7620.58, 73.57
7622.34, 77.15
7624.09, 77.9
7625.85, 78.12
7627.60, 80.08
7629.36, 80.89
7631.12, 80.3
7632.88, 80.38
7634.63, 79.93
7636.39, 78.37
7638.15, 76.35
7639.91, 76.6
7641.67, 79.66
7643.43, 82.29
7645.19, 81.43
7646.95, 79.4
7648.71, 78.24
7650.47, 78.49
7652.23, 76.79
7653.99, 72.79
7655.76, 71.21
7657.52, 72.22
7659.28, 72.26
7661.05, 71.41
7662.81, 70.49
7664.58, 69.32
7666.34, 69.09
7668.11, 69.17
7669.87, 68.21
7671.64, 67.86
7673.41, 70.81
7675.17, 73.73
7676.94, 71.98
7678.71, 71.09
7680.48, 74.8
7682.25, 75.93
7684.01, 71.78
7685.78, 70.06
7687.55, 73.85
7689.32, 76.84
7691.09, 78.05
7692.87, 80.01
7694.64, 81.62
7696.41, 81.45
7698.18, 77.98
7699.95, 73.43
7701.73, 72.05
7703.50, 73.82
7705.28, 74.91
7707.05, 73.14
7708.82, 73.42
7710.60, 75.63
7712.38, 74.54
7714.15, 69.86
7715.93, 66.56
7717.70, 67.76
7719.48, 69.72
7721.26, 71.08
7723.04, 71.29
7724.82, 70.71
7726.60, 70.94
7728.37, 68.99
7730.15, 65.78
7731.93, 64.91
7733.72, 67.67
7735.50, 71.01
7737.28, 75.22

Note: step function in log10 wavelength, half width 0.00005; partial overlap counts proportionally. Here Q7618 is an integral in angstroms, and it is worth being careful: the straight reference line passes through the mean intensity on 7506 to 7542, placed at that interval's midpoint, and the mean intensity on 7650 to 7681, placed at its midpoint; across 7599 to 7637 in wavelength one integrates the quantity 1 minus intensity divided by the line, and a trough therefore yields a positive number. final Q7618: -1.00 angstroms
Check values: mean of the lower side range 81.6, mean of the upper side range 71.6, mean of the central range 77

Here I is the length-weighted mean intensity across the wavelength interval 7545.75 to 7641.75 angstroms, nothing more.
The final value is 77.2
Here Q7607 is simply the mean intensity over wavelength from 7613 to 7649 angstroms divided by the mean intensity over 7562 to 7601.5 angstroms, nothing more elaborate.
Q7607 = 1.04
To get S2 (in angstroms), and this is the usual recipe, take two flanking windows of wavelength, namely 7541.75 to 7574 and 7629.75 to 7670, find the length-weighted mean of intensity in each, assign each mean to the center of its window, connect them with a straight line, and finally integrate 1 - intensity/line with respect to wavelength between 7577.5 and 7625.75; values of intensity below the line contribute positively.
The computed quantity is 1.8 angstroms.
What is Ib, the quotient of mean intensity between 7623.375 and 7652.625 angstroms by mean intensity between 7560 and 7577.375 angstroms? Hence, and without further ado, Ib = 1.07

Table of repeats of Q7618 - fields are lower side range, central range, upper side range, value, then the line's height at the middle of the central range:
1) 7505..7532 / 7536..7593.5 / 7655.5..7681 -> -0.9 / 77.8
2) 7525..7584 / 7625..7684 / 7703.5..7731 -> -0.7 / 74.2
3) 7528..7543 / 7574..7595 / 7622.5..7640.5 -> 1.4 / 80.1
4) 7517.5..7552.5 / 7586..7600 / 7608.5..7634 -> 0.3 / 78.2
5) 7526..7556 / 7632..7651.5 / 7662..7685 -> -1.4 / 74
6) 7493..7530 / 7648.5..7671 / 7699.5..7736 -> 0.5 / 73.6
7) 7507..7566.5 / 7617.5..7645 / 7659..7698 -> -0.7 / 76.2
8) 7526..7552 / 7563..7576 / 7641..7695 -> 1.0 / 81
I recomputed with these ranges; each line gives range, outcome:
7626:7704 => 75.3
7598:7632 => 76.5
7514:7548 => 82.5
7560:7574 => 74.9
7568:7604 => 74.9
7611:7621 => 73.4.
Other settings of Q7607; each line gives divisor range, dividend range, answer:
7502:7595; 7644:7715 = 0.93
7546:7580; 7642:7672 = 0.94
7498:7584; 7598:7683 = 0.94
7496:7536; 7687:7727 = 0.92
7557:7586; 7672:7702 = 1.01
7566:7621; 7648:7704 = 0.98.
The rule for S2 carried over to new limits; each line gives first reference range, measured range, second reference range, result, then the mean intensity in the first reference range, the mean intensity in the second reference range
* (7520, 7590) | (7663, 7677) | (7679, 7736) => 0.83 angstroms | 79.1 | 72.8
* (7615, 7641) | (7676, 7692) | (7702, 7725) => -0.03 angstroms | 77.3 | 71.8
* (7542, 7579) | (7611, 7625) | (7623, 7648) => 0.87 angstroms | 79.4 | 79.4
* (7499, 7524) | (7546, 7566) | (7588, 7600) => -0.71 angstroms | 81.7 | 76.1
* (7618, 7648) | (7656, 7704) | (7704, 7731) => 0.63 angstroms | 78.5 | 71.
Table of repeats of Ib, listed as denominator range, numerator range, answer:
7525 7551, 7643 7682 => 0.88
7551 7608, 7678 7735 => 0.95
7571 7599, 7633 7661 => 1.04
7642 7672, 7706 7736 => 0.95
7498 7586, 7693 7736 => 0.90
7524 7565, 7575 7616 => 0.92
